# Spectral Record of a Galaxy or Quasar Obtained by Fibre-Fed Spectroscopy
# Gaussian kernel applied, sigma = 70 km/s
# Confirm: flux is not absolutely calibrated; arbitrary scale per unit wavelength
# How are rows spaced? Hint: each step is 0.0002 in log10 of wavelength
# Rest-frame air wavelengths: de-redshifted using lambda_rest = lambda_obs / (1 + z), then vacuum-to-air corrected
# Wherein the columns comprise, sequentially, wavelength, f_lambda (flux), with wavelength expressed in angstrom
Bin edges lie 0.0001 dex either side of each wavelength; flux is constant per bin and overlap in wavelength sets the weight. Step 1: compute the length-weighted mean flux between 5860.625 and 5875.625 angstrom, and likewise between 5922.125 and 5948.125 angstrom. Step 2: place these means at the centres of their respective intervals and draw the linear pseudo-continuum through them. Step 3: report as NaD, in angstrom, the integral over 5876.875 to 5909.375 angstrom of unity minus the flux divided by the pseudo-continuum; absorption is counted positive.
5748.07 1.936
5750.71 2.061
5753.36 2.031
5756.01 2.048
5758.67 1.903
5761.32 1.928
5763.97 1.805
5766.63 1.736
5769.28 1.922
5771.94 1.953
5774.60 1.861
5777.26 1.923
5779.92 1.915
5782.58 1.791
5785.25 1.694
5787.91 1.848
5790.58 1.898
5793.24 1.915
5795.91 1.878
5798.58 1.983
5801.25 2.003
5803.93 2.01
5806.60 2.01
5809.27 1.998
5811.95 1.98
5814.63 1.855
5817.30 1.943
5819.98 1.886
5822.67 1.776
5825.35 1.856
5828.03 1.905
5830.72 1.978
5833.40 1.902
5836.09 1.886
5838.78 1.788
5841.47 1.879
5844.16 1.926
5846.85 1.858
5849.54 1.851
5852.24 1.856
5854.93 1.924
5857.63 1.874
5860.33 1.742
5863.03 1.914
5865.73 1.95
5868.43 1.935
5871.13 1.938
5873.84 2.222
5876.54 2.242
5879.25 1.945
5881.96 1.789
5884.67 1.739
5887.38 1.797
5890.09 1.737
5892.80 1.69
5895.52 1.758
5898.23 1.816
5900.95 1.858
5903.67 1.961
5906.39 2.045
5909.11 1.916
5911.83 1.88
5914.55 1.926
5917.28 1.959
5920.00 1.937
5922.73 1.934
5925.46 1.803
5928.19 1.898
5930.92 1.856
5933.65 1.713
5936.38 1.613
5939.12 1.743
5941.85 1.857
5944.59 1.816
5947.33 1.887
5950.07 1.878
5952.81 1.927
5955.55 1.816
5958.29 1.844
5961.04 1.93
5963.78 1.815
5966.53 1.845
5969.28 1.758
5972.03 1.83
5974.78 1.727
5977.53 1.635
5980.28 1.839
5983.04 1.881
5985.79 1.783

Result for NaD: 1.2 angstrom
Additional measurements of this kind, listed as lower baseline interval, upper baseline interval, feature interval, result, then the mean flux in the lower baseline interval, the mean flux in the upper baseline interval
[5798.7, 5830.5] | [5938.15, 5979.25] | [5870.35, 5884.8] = -0.90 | 1.93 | 1.82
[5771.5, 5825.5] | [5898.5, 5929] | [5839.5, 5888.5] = 0.04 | 1.9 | 1.92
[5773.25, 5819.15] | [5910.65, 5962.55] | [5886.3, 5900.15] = 0.80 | 1.91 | 1.85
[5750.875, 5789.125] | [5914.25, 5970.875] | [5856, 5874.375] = -0.62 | 1.89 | 1.84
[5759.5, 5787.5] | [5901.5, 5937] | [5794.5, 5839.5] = -1.41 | 1.85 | 1.89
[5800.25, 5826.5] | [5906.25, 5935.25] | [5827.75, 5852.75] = 0.49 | 1.93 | 1.89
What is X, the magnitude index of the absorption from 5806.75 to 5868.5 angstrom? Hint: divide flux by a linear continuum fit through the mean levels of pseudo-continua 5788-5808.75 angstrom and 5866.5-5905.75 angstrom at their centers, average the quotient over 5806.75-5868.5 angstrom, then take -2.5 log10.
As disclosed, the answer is 0.02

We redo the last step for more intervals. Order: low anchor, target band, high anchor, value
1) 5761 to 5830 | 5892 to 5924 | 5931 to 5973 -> -0.03 mag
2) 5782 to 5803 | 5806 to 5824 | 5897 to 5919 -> -0.02 mag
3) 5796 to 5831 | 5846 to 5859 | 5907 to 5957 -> 0.02 mag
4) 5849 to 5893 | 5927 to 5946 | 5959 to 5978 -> 0.03 mag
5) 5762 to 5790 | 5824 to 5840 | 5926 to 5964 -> -0.03 mag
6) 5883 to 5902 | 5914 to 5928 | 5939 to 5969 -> -0.06 mag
